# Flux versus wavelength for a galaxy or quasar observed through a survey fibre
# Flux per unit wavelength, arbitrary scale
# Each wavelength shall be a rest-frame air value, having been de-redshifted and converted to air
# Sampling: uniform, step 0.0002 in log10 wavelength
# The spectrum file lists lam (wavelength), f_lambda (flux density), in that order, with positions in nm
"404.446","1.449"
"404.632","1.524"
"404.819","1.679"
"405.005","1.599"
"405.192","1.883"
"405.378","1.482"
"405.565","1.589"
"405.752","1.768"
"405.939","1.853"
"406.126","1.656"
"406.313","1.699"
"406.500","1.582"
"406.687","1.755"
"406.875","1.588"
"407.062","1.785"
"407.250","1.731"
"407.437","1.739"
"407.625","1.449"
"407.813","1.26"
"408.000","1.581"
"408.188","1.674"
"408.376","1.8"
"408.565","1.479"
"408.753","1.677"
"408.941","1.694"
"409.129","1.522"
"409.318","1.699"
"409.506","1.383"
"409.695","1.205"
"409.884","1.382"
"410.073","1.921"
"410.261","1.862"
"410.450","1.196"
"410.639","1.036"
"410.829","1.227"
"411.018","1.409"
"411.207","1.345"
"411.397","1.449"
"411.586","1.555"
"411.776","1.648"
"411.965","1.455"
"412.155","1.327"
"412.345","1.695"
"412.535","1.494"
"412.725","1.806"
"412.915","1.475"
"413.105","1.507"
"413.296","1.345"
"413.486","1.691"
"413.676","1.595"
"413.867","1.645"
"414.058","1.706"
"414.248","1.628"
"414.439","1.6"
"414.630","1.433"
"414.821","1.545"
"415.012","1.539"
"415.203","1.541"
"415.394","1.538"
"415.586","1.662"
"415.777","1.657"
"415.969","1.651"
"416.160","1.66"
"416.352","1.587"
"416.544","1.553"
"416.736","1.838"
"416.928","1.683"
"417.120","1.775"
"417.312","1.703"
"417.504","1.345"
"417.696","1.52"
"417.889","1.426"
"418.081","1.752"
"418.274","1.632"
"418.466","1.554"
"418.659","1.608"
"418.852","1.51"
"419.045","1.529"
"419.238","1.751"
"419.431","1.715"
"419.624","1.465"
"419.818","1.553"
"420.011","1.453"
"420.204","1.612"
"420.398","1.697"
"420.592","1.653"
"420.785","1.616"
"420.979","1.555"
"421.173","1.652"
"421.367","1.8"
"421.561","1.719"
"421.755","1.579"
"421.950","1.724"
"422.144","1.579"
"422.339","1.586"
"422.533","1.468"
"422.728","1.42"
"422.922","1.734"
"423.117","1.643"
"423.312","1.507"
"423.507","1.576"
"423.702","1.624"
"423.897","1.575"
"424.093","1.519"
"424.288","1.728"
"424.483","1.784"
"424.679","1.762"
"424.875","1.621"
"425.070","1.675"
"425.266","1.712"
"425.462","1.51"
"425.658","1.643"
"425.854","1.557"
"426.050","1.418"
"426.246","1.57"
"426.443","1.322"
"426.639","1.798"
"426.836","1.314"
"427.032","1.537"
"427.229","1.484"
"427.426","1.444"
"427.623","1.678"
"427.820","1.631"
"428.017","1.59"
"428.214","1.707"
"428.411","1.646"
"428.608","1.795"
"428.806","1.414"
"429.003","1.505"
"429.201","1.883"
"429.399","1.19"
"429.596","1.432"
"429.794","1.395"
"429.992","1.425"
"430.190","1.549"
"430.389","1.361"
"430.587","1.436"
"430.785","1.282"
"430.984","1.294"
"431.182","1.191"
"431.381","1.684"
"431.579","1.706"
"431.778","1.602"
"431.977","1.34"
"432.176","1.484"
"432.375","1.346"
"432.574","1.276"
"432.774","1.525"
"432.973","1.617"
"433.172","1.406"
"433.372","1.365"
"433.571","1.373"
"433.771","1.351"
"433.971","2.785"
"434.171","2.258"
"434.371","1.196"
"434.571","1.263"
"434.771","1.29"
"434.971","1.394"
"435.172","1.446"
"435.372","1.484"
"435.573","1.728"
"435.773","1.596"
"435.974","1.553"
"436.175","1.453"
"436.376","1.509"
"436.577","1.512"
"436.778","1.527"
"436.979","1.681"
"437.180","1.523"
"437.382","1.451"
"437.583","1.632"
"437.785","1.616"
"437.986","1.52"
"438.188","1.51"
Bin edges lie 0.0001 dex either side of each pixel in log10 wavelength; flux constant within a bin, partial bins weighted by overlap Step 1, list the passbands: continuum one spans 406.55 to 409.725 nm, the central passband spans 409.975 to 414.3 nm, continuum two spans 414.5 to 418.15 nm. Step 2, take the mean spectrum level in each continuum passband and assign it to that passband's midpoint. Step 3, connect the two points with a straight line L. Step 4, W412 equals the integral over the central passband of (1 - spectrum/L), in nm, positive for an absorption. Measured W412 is 0.21 nm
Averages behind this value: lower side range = 1.6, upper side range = 1.6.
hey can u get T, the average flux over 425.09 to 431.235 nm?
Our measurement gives 1.51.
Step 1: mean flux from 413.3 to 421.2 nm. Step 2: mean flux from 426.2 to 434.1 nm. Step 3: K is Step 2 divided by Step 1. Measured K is 0.95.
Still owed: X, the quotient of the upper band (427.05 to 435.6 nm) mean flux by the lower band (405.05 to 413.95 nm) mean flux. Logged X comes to 1.0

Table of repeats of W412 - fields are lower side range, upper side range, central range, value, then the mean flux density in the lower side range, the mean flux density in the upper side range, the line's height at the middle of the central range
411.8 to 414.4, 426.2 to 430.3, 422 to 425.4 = -0.158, 1.57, 1.54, 1.55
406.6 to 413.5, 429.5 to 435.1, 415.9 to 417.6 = -0.139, 1.53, 1.49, 1.52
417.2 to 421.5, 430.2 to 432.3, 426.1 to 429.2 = -0.171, 1.6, 1.44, 1.49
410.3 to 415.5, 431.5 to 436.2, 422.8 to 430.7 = -0.219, 1.5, 1.54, 1.52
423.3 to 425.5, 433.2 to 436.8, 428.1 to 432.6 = 0.325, 1.64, 1.56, 1.59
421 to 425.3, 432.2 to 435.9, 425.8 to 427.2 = 0.091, 1.63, 1.54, 1.6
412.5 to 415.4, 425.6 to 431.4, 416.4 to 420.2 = -0.118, 1.57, 1.5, 1.55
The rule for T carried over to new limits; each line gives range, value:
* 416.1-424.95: 1.62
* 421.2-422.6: 1.64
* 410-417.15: 1.56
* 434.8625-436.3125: 1.52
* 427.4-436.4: 1.52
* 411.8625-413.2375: 1.53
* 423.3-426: 1.63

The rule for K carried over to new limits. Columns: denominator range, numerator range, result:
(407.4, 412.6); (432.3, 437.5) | 1.02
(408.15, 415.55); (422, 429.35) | 1.04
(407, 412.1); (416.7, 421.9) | 1.06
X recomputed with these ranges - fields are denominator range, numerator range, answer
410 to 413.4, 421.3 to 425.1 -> 1.10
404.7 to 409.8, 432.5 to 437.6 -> 0.95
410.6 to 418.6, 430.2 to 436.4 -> 0.97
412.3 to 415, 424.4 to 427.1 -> 1.00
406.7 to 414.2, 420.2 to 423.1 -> 1.05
